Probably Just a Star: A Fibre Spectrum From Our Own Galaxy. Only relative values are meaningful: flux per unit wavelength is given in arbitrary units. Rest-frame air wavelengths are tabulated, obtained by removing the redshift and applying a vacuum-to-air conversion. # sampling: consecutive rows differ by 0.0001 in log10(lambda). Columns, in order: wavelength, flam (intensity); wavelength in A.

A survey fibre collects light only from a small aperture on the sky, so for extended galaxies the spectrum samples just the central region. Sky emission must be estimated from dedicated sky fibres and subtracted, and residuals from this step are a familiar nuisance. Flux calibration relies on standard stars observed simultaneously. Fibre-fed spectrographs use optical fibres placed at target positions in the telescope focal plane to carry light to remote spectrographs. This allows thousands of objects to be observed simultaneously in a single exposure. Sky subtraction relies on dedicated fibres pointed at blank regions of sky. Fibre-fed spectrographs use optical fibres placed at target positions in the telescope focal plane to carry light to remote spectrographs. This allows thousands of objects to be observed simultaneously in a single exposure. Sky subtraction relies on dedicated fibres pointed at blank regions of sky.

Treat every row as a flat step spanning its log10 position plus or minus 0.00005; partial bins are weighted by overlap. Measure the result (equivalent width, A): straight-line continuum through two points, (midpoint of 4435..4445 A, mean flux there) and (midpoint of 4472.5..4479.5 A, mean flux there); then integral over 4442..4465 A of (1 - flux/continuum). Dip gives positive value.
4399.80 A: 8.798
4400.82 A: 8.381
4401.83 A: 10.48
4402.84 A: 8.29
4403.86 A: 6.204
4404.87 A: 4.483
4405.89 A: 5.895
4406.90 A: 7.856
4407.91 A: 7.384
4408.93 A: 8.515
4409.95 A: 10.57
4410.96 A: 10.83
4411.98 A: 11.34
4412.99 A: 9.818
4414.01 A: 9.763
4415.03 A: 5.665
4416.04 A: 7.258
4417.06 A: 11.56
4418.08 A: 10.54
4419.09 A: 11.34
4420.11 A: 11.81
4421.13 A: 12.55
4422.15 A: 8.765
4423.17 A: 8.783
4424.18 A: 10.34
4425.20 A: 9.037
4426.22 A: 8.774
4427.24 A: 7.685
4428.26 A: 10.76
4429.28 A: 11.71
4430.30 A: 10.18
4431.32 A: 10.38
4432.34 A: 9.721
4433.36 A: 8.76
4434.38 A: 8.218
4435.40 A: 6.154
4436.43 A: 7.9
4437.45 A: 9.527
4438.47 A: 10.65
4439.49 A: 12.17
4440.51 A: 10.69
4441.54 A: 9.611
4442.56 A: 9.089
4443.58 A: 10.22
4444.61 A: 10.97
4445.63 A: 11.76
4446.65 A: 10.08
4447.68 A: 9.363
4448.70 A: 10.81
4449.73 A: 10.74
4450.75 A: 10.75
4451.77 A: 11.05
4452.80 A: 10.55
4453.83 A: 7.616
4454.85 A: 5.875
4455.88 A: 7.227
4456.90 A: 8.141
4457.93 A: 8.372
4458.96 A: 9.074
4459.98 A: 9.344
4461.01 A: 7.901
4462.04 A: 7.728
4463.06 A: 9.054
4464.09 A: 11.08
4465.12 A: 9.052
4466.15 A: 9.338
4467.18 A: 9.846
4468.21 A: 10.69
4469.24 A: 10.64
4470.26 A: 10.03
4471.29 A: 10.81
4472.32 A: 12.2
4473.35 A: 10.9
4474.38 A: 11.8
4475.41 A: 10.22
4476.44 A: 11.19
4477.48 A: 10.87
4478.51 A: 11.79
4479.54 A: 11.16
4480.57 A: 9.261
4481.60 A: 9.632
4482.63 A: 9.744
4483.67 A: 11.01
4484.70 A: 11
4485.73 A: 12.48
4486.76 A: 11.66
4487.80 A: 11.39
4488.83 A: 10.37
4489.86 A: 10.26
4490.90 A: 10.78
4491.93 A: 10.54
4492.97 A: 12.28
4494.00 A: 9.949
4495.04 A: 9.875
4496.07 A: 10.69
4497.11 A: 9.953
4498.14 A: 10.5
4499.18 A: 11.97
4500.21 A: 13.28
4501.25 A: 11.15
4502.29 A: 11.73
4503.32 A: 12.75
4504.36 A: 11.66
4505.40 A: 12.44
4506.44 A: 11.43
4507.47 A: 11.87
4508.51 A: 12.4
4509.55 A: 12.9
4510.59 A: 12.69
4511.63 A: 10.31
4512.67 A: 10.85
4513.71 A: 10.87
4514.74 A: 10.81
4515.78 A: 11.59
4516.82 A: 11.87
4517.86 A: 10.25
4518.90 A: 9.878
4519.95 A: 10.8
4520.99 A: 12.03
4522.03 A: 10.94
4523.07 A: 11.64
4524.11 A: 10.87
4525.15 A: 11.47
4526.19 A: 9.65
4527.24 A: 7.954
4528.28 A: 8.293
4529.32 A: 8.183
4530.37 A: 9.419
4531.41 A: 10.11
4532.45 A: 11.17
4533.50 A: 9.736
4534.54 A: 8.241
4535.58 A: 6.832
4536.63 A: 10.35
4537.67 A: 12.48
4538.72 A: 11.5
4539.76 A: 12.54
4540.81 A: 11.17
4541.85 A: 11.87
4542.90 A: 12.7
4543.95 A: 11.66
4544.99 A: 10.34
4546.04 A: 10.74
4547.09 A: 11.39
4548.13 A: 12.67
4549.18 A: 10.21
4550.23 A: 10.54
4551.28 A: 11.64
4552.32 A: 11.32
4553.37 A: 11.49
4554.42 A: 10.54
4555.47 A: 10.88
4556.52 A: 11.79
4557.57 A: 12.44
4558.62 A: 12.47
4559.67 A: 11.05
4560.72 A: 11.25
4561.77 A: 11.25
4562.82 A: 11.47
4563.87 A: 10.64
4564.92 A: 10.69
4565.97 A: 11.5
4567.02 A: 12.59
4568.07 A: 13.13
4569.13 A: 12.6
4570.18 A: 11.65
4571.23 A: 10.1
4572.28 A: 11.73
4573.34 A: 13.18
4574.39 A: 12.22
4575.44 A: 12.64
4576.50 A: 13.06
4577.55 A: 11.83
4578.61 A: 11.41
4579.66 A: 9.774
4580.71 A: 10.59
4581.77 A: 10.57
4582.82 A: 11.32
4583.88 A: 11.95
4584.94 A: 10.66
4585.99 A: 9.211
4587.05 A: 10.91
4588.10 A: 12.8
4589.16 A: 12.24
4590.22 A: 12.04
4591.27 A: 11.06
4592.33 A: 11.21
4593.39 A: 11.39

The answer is 1.9 A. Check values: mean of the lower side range 9.71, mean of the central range 9.4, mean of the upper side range 11.2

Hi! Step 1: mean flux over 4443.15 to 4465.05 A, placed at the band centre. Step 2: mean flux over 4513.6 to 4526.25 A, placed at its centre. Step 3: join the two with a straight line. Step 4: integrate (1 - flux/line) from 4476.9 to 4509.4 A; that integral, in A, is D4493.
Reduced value -2.5 A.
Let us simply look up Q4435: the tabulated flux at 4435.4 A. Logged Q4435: 6.154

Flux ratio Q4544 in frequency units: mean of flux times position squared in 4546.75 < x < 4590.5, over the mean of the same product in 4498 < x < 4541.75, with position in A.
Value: 1.08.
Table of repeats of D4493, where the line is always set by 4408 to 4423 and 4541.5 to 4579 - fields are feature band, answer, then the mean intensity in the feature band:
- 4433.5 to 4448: 0.7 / 9.72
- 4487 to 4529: -0.2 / 11.1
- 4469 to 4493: -0.5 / 10.9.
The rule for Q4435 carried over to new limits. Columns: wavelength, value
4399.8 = 8.798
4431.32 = 10.38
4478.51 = 11.79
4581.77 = 10.57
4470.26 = 10.03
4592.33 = 11.21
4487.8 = 11.39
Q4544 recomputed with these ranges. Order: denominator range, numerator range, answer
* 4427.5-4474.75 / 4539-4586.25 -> 1.24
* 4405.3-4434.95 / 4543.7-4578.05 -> 1.30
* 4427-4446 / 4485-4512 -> 1.20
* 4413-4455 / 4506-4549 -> 1.16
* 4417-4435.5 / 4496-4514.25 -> 1.22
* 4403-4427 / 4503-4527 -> 1.31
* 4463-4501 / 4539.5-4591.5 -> 1.11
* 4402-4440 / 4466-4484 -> 1.18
